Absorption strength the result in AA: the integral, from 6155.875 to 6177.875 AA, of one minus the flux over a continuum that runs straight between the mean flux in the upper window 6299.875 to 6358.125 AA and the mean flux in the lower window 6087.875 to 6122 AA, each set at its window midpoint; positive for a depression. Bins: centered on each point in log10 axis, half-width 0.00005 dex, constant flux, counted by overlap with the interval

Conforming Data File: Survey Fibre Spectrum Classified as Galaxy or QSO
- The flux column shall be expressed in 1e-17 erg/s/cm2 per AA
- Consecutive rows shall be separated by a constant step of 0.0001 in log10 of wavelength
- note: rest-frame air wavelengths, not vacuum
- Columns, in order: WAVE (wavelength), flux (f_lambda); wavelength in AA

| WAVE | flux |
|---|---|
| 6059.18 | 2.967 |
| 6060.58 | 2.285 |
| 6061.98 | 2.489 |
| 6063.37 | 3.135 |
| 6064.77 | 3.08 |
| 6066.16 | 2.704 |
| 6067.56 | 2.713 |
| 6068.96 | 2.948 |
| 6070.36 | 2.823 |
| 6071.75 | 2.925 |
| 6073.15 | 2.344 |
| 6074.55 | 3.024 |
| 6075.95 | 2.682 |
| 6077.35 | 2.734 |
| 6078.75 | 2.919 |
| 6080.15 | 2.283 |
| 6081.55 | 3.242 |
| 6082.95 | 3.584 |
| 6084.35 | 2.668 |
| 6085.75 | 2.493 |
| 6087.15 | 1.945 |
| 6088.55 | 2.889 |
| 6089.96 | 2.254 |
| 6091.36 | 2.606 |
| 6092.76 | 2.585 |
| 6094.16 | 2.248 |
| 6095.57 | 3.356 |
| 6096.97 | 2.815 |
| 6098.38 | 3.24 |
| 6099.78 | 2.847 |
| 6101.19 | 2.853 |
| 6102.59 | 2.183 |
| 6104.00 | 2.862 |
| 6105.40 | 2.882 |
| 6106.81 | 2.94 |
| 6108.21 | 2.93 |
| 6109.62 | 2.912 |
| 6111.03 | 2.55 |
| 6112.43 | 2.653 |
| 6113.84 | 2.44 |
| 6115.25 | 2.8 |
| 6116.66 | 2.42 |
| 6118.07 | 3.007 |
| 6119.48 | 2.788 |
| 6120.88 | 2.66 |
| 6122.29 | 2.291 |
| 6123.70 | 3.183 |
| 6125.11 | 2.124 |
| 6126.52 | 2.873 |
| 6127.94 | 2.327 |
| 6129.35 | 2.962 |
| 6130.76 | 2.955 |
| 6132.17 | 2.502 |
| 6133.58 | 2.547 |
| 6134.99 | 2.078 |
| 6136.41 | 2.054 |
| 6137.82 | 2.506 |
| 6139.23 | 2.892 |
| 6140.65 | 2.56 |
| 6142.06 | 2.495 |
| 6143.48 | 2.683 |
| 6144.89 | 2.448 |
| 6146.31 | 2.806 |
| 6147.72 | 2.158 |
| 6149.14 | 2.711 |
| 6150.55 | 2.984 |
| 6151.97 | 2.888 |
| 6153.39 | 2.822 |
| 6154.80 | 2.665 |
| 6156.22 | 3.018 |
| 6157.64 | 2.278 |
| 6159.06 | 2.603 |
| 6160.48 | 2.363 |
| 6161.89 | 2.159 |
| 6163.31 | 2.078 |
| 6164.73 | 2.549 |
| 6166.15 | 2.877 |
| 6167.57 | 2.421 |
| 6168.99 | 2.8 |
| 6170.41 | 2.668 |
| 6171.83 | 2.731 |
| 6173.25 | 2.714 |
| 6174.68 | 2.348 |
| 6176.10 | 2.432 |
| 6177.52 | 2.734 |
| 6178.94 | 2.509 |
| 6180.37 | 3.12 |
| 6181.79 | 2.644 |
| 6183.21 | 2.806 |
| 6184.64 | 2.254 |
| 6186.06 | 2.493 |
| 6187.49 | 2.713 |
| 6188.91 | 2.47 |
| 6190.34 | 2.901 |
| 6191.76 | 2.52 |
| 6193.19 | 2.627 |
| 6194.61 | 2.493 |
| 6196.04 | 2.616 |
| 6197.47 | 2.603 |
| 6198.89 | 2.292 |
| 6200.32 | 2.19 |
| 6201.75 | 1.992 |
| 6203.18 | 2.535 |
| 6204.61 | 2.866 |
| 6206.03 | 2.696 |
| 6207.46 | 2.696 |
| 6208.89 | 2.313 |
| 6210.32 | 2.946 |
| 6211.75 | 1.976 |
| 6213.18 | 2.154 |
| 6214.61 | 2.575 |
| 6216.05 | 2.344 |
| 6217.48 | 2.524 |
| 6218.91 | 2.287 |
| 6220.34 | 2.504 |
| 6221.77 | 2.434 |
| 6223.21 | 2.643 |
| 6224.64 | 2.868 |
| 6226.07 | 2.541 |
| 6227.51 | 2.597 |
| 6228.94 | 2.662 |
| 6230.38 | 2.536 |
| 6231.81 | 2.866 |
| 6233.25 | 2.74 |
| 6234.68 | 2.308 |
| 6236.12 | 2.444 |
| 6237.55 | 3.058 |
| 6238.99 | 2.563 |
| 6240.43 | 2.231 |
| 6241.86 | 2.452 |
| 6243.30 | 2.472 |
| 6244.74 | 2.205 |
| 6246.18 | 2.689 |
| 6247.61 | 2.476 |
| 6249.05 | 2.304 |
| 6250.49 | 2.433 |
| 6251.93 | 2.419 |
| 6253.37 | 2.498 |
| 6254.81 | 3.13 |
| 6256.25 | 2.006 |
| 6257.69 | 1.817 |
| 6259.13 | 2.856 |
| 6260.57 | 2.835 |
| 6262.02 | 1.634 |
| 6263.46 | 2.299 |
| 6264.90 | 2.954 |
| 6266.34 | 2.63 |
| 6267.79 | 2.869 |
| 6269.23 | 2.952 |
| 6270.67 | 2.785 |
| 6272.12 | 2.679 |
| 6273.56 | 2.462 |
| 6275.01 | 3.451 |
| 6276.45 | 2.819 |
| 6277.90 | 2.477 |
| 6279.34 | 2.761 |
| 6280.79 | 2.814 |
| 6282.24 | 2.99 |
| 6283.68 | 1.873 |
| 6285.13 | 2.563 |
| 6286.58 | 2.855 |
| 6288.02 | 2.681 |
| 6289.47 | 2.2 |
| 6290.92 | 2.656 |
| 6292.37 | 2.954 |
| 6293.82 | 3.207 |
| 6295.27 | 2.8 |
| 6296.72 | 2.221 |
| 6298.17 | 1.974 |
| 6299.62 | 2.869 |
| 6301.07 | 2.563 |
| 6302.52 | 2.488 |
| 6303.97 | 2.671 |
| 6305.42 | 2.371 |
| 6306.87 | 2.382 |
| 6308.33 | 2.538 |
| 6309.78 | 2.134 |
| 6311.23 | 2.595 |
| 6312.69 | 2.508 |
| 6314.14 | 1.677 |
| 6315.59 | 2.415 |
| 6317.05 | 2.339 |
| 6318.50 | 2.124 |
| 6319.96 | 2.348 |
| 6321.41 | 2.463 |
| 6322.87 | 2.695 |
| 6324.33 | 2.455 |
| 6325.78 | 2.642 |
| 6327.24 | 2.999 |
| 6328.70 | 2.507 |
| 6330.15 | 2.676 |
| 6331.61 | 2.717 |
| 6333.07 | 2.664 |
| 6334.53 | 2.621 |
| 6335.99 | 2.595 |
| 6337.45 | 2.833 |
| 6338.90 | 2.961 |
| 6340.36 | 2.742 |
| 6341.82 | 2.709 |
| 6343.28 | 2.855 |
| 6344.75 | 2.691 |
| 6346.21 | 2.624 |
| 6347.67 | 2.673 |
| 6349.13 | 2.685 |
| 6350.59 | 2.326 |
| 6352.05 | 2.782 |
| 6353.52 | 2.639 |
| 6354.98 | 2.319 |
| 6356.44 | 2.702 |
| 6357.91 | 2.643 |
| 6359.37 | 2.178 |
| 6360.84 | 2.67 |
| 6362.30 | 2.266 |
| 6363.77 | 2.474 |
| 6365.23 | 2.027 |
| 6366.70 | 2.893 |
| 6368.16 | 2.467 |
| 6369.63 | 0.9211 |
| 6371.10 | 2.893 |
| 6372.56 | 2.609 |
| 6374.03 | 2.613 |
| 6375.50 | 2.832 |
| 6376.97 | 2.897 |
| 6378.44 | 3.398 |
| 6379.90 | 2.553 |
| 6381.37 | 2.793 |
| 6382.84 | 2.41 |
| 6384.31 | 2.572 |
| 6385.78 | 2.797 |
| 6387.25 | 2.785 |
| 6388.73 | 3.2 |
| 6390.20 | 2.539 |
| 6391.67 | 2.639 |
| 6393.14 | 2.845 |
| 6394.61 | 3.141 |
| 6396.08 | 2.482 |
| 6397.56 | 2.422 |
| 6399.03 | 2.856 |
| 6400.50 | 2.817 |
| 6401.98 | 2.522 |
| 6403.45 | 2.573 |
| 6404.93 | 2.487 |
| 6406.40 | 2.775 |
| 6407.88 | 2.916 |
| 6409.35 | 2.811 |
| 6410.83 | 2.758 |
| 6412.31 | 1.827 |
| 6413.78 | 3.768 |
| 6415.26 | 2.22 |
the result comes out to 1.21 AA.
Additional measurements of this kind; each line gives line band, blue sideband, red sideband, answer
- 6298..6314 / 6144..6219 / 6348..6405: 0.9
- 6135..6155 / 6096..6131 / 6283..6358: 0.8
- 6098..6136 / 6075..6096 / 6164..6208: -0.4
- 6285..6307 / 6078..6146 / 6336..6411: 0.5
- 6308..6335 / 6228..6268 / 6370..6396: 1.7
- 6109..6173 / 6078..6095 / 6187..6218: -0.7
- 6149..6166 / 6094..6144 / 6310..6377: 0.4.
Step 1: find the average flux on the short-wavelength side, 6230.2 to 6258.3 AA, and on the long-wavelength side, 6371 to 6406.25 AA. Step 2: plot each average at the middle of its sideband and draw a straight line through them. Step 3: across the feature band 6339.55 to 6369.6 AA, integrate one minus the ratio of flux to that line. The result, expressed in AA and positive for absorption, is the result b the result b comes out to 1.6 AA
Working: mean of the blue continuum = 2.48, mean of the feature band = 2.53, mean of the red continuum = 2.73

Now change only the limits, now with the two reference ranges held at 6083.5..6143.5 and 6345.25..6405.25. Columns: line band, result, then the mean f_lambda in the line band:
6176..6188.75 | 0.0 AA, 2.64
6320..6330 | 0.0 AA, 2.61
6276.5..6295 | -0.4 AA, 2.68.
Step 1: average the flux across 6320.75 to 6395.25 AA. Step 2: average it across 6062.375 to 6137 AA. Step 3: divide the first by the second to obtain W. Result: 0.97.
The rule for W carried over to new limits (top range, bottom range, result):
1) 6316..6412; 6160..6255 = 1.03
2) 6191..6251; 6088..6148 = 0.94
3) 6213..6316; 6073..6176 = 0.96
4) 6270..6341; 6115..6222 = 1.01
